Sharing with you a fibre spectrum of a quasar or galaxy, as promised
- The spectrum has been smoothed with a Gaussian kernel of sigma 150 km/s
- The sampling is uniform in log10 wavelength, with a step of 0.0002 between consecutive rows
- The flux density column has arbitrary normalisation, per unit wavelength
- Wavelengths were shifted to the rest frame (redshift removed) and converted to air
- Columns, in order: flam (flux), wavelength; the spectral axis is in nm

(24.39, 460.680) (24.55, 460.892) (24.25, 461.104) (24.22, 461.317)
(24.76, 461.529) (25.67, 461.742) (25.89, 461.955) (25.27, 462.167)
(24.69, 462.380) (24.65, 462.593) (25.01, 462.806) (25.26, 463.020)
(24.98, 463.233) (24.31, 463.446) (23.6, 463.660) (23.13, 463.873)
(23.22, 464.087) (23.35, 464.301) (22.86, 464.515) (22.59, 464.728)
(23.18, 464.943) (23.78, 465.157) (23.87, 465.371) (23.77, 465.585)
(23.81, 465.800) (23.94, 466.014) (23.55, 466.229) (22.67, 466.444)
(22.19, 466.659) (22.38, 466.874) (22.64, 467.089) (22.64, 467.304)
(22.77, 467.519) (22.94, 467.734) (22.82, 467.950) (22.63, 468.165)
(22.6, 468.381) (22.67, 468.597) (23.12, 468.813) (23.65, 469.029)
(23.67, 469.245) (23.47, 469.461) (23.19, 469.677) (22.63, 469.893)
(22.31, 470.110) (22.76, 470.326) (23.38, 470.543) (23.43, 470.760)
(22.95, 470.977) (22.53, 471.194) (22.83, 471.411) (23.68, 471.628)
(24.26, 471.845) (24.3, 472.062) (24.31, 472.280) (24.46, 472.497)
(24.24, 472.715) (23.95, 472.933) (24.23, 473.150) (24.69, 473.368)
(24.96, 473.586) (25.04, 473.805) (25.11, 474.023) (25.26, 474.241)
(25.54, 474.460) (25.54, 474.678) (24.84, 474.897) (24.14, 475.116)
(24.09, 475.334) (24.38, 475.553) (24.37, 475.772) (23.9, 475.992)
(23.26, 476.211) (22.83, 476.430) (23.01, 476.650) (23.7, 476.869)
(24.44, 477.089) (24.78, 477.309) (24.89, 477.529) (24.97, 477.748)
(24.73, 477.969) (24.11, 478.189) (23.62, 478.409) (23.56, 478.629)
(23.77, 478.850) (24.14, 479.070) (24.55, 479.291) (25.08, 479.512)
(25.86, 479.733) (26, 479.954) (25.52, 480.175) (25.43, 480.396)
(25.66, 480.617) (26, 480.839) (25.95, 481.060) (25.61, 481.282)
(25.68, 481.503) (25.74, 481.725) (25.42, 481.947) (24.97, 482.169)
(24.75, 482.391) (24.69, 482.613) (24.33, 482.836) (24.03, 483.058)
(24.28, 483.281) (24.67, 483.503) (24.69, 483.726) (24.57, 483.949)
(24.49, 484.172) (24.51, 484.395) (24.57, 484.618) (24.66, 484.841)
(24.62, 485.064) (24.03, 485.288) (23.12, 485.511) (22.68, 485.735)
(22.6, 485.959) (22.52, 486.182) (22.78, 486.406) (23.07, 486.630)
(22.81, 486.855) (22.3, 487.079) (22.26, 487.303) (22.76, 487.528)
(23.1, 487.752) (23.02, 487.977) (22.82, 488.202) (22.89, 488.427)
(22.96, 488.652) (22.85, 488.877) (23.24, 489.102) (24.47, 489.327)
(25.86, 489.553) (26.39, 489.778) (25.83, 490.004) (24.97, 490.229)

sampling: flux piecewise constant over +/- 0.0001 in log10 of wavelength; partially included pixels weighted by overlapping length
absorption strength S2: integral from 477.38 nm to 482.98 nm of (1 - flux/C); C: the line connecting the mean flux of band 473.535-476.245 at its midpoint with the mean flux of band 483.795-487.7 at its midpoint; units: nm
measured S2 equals -0.22 nm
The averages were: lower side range 24.7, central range 25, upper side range 23.4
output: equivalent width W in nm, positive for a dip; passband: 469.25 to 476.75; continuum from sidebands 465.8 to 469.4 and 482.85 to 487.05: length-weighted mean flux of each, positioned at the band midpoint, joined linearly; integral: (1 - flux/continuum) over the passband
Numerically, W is -0.23 nm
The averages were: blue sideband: 23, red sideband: 23.8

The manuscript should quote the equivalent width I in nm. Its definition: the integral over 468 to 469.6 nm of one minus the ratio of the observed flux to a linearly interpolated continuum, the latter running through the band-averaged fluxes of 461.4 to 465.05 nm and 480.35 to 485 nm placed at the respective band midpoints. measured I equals 0.09 nm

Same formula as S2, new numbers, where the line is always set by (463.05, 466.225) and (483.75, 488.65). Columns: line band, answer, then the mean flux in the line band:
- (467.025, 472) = 0.11 nm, 23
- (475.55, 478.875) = -0.08 nm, 24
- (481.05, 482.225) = -0.11 nm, 25.6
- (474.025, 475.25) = -0.08 nm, 25.1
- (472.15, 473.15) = -0.03 nm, 24.2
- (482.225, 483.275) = -0.05 nm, 24.4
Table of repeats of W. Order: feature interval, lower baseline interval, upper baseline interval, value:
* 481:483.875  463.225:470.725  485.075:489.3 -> -0.25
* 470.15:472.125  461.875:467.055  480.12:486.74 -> 0.06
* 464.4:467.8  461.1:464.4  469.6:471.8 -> 0.11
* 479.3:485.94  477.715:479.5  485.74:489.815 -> -0.30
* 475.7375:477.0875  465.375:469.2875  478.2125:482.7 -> 0.05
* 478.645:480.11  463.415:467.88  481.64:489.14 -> -0.08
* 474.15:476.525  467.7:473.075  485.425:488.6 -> -0.13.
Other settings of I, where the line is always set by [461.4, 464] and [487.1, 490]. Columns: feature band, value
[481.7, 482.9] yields -0.05 nm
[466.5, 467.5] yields 0.08 nm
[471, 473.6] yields 0.04 nm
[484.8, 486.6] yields 0.03 nm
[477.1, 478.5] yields -0.03 nm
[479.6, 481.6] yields -0.15 nm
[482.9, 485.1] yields -0.06 nm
